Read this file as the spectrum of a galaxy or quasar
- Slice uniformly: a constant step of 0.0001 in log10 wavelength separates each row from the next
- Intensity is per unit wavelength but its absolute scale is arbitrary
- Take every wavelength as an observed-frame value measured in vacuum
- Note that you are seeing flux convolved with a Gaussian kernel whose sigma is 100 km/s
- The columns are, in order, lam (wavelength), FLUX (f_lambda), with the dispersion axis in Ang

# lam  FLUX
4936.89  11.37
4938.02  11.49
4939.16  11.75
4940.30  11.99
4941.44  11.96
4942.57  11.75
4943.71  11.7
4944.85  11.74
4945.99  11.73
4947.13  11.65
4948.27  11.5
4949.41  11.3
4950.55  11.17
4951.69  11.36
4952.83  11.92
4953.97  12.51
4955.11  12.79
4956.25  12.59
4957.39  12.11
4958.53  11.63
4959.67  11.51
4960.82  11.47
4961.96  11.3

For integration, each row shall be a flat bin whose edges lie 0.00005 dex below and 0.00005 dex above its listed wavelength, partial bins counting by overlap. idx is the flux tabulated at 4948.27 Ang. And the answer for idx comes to 11.5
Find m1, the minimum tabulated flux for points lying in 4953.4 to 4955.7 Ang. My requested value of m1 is 12.51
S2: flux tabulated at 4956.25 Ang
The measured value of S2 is 12.59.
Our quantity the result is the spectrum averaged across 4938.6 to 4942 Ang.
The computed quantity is 11.9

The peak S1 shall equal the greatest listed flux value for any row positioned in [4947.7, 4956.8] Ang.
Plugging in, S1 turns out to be 12.79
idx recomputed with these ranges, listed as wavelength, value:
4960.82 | 11.47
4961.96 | 11.3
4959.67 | 11.51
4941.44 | 11.96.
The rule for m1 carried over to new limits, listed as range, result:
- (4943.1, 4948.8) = 11.5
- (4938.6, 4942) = 11.75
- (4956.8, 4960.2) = 11.51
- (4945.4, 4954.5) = 11.17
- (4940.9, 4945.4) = 11.7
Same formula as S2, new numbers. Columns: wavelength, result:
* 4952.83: 11.92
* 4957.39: 12.11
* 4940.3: 11.99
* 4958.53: 11.63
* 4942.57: 11.75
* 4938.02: 11.49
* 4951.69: 11.36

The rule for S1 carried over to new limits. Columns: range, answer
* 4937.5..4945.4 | 11.99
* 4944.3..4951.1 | 11.74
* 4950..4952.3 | 11.36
